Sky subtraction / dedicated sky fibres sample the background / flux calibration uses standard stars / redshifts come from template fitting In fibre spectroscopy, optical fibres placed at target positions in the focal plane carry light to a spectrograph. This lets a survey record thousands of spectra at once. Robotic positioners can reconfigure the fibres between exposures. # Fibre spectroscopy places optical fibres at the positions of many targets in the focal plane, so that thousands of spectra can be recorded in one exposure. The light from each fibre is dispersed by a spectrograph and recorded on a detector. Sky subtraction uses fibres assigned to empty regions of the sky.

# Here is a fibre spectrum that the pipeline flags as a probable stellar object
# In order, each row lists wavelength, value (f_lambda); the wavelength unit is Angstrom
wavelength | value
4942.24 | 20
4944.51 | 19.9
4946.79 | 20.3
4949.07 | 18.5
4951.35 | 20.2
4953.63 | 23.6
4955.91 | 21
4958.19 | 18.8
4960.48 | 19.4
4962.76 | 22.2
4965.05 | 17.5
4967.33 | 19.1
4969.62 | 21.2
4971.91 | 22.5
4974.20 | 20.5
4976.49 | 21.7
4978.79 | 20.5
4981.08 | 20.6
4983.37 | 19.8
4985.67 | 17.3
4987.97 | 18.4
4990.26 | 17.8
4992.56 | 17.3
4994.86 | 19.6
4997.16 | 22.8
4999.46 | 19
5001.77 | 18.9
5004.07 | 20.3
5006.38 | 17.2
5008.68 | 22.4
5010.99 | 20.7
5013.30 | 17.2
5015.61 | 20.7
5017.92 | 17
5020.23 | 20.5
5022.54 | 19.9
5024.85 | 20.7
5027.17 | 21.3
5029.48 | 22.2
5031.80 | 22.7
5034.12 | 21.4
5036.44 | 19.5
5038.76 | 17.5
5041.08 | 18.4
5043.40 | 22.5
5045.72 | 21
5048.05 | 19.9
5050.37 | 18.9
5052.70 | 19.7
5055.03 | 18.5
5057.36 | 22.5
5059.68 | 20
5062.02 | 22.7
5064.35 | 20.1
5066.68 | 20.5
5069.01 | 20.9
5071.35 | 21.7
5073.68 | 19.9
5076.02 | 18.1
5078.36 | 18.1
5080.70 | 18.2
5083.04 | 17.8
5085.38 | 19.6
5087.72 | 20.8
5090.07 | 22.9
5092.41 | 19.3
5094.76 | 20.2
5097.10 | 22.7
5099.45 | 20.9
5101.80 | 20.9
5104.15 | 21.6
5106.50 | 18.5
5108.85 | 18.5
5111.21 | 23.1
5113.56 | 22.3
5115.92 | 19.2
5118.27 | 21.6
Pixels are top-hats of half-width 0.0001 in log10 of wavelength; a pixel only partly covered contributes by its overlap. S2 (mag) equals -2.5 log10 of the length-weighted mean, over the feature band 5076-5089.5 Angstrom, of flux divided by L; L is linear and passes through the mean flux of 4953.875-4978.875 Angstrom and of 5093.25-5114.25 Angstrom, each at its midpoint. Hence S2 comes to 0.101 mag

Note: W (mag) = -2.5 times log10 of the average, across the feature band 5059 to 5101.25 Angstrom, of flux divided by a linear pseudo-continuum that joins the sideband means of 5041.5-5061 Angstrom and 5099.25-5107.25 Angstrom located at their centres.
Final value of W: 0.01 mag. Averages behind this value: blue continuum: 20.3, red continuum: 20.5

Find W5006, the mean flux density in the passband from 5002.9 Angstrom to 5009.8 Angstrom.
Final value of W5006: 20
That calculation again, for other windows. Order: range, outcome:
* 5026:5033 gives 22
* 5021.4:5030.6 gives 21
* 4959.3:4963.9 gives 20.8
